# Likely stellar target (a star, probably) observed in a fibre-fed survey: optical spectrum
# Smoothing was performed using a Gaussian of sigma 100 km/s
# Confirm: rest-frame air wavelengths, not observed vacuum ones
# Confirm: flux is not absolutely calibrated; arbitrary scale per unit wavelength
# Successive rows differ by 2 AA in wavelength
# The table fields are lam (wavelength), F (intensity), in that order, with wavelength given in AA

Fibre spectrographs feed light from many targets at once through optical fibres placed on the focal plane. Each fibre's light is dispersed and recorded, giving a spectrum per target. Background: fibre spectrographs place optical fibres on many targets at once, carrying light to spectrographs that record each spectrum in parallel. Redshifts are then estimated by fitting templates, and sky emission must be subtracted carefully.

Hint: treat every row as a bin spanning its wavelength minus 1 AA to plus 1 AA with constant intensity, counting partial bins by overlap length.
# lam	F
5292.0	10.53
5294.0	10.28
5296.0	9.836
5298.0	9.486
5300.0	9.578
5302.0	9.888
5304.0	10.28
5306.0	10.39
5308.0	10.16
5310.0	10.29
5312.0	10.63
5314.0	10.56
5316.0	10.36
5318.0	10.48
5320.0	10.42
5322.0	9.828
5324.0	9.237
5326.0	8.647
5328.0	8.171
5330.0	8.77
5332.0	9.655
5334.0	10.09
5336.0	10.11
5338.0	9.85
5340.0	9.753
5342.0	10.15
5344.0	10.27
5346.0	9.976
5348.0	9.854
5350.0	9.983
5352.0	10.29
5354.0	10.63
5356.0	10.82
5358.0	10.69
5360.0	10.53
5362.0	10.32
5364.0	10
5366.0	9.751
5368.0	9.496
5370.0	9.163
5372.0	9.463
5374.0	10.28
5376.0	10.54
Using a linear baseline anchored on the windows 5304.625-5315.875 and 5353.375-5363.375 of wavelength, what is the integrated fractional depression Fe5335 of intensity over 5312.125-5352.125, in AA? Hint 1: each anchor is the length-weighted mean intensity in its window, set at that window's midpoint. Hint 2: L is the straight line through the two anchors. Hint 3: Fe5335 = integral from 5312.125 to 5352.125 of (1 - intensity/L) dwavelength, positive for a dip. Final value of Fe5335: 2.5 AA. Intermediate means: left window 10.4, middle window 9.83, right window 10.6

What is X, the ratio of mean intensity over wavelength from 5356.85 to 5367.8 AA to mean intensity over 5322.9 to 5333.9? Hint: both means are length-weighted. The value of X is 1.1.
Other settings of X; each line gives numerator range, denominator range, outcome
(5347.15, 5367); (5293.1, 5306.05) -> 1.04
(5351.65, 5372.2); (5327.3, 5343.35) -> 1.05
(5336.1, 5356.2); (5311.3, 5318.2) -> 0.96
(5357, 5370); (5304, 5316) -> 0.97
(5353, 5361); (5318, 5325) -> 1.08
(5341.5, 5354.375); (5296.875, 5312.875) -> 1.01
